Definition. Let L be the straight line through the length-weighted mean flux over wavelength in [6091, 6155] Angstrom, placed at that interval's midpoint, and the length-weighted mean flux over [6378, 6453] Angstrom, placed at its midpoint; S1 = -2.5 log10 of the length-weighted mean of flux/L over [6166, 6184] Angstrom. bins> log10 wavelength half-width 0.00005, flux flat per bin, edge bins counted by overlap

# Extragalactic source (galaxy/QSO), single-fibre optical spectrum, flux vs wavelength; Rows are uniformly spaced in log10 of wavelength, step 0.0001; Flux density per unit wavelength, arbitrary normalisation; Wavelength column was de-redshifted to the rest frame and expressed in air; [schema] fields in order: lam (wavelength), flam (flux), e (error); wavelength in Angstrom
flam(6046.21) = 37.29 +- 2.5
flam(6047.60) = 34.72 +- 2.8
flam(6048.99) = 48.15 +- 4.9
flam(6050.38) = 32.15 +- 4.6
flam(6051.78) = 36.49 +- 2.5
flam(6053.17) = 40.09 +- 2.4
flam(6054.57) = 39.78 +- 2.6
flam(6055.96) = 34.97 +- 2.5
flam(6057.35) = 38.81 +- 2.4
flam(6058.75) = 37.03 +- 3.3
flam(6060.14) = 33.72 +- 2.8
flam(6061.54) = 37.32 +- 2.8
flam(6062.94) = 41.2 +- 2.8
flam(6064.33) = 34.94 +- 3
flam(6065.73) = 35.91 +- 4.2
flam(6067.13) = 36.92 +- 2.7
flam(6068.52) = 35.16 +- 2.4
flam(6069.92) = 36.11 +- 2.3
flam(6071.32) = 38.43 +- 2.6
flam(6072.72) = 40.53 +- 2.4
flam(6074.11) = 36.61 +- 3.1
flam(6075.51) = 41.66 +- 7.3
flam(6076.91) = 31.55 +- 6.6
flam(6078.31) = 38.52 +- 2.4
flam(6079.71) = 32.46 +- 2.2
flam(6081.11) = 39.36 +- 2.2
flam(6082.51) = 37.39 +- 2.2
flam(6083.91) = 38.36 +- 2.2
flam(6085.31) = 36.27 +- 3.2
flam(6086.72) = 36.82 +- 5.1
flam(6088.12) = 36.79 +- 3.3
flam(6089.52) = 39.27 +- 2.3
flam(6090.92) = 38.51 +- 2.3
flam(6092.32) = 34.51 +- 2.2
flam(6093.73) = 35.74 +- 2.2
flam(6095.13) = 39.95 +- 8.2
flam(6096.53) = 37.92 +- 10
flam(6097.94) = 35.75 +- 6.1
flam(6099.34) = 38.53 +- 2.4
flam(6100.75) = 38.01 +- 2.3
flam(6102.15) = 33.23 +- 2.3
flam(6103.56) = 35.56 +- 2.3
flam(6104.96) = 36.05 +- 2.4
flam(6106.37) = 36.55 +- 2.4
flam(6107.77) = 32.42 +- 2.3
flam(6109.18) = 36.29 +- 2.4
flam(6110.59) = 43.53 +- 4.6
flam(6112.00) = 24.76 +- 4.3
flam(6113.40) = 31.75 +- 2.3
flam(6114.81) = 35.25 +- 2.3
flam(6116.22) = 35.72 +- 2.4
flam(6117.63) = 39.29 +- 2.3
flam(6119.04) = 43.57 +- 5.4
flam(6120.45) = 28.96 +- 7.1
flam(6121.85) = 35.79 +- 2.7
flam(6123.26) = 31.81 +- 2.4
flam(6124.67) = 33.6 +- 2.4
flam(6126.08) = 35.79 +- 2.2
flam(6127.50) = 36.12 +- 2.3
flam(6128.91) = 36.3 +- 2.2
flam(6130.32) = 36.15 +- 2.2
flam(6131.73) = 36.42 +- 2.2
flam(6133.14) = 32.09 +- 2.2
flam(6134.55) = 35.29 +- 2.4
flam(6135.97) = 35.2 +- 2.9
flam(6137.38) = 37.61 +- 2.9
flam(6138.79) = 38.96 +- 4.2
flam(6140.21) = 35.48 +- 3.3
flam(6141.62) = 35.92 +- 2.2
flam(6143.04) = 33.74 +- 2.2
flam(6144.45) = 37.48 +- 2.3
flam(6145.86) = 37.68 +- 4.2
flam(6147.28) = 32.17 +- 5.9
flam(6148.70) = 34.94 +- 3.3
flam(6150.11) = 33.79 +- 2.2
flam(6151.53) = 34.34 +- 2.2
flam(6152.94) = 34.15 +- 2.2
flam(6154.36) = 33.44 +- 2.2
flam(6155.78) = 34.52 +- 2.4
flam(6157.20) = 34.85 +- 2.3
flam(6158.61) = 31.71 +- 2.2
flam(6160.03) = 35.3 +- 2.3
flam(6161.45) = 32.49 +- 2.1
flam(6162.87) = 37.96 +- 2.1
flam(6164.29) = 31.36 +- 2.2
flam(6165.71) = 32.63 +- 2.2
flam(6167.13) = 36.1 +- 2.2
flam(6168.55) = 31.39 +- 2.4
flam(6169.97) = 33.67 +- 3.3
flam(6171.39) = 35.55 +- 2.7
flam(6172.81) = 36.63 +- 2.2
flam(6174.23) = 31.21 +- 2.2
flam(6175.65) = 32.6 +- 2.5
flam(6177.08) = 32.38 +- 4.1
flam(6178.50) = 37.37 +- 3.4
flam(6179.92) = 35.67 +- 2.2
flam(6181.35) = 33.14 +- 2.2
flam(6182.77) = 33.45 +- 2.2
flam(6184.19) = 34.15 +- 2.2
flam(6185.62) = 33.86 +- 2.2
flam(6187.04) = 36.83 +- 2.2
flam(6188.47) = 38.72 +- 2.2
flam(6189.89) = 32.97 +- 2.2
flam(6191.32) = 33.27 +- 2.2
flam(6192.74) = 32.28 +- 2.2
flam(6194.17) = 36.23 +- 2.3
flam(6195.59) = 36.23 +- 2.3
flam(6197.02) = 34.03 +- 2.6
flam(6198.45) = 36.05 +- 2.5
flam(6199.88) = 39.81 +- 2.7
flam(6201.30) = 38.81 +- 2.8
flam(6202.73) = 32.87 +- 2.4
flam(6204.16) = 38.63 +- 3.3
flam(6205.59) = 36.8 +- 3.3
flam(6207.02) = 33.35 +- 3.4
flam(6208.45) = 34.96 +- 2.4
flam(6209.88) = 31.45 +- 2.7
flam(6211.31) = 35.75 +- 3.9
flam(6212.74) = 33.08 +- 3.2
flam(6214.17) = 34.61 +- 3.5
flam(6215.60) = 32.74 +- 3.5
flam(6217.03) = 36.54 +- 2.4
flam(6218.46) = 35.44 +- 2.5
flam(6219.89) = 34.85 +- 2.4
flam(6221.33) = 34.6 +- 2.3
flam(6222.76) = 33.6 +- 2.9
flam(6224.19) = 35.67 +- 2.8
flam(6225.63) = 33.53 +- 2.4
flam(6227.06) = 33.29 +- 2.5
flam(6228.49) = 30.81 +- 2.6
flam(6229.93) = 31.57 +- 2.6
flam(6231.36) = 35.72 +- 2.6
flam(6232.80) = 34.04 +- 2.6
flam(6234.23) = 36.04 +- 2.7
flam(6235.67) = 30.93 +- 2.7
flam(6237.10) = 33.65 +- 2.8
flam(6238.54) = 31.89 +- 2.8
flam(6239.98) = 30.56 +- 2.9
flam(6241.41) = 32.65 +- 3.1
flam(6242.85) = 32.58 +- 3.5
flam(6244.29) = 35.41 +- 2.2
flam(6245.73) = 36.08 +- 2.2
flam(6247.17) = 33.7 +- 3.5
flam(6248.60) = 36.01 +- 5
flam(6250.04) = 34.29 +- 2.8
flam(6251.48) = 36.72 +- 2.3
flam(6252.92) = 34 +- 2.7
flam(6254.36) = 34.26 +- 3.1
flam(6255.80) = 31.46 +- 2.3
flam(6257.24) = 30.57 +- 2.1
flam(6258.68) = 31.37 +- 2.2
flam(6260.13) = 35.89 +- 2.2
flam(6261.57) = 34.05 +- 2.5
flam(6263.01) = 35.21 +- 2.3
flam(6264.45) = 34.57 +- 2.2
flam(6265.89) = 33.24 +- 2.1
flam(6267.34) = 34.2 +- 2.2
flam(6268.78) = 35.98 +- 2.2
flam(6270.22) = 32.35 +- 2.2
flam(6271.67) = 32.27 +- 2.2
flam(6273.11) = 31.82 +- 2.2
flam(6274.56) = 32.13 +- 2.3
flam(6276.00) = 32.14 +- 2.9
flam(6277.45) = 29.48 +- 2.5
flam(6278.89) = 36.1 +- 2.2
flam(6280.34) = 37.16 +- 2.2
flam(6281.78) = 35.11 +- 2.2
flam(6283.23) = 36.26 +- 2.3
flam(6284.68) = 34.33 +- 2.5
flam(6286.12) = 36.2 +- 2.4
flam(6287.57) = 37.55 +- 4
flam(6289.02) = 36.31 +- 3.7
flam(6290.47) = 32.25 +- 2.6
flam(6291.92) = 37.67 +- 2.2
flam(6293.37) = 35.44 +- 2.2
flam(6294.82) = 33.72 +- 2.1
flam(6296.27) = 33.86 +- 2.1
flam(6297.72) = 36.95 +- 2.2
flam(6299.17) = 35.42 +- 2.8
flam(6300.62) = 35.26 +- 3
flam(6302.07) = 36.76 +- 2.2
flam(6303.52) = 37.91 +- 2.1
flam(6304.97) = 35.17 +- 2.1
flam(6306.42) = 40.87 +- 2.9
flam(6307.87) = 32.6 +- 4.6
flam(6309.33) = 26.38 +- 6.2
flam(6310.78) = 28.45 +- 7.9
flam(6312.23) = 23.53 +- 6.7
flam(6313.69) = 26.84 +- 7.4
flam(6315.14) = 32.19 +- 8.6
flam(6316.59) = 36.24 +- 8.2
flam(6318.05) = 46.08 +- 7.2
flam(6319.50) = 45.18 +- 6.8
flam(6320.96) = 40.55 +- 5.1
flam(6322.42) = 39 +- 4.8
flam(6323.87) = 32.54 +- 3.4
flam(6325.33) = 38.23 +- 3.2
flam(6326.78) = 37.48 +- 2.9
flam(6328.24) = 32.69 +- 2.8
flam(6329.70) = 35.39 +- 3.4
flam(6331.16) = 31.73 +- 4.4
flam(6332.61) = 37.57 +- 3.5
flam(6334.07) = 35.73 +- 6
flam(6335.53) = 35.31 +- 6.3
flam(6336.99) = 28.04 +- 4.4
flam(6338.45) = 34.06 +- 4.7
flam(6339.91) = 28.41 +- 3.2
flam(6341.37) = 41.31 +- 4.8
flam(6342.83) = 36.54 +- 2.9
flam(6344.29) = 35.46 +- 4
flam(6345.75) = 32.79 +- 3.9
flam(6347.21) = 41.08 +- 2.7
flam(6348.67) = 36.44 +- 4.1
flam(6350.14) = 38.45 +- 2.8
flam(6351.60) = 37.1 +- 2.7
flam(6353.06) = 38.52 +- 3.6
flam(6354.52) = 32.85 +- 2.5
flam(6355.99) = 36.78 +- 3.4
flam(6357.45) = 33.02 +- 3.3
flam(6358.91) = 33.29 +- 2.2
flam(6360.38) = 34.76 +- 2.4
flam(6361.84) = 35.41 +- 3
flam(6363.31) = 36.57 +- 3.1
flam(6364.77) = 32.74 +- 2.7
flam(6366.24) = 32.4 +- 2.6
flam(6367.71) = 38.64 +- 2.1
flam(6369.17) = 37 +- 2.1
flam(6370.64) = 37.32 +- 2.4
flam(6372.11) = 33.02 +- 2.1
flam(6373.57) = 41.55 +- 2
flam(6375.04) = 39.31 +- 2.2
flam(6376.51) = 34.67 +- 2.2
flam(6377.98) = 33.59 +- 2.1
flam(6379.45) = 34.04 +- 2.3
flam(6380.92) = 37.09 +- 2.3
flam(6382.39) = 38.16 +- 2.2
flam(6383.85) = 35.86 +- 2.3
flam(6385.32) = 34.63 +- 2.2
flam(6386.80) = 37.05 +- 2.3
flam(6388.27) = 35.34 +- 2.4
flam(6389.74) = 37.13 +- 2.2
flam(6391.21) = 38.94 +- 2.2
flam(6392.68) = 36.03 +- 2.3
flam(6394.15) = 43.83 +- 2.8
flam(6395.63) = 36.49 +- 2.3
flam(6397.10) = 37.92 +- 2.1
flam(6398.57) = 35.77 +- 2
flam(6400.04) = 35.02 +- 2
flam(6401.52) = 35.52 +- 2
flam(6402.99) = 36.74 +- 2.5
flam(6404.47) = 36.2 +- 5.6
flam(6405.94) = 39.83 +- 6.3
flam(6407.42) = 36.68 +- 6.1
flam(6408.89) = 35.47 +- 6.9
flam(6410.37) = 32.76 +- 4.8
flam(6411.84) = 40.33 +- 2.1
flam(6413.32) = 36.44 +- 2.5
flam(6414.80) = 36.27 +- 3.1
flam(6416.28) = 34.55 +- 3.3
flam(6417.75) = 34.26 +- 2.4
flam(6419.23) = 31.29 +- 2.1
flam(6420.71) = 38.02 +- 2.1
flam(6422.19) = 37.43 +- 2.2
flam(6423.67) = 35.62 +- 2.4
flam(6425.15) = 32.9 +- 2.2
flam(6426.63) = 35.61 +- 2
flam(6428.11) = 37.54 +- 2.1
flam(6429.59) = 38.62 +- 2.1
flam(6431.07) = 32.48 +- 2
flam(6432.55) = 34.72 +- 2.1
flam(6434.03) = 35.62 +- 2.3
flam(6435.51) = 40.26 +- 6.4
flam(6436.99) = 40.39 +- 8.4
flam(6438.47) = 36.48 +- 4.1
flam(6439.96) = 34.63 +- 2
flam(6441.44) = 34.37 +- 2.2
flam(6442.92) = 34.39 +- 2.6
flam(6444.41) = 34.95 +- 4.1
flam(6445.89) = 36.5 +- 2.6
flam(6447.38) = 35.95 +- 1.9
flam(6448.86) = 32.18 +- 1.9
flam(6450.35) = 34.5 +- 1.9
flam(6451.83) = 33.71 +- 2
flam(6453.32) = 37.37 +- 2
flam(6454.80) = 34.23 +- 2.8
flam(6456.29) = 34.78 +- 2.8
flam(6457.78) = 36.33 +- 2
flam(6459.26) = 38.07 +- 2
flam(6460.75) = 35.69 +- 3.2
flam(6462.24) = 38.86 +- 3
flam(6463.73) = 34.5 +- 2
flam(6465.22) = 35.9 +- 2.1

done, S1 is 0.049 mag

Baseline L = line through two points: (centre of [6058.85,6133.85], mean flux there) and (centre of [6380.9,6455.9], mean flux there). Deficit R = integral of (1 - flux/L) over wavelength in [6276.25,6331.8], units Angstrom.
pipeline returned 1.6 Angstrom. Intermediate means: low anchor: 36.3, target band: 35.1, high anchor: 36.1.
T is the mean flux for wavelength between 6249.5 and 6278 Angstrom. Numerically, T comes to 33.3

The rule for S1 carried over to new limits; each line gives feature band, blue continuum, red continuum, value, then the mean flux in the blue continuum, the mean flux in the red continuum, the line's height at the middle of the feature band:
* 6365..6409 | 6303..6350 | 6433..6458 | -0.04 mag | 35.1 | 35.7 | 35.4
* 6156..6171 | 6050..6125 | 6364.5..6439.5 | 0.08 mag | 36.5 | 36.4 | 36.5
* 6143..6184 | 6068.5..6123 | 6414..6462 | 0.06 mag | 36.5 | 35.6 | 36.3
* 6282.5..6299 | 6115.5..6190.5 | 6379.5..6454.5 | 0.00 mag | 34.9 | 36.2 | 35.5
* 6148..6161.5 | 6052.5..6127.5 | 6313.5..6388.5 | 0.07 mag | 36.5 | 36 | 36.4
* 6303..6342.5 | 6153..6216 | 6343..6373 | 0.02 mag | 34.6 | 35.7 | 35.5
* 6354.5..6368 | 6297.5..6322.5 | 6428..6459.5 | 0.03 mag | 35.2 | 35.8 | 35.4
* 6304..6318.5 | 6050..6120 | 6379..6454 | 0.12 mag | 36.7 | 36.2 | 36.3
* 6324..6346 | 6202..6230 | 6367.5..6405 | 0.04 mag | 34.3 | 36.8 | 36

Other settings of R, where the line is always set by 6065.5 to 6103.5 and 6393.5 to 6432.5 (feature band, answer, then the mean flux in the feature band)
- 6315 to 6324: -0.79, 39.7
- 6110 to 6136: 1.30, 35.1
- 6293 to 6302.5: 0.32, 35.3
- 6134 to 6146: 0.19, 36.3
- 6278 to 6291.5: 0.33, 35.7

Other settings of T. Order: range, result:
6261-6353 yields 35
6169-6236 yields 34.6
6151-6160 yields 34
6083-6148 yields 35.9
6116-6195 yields 34.8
